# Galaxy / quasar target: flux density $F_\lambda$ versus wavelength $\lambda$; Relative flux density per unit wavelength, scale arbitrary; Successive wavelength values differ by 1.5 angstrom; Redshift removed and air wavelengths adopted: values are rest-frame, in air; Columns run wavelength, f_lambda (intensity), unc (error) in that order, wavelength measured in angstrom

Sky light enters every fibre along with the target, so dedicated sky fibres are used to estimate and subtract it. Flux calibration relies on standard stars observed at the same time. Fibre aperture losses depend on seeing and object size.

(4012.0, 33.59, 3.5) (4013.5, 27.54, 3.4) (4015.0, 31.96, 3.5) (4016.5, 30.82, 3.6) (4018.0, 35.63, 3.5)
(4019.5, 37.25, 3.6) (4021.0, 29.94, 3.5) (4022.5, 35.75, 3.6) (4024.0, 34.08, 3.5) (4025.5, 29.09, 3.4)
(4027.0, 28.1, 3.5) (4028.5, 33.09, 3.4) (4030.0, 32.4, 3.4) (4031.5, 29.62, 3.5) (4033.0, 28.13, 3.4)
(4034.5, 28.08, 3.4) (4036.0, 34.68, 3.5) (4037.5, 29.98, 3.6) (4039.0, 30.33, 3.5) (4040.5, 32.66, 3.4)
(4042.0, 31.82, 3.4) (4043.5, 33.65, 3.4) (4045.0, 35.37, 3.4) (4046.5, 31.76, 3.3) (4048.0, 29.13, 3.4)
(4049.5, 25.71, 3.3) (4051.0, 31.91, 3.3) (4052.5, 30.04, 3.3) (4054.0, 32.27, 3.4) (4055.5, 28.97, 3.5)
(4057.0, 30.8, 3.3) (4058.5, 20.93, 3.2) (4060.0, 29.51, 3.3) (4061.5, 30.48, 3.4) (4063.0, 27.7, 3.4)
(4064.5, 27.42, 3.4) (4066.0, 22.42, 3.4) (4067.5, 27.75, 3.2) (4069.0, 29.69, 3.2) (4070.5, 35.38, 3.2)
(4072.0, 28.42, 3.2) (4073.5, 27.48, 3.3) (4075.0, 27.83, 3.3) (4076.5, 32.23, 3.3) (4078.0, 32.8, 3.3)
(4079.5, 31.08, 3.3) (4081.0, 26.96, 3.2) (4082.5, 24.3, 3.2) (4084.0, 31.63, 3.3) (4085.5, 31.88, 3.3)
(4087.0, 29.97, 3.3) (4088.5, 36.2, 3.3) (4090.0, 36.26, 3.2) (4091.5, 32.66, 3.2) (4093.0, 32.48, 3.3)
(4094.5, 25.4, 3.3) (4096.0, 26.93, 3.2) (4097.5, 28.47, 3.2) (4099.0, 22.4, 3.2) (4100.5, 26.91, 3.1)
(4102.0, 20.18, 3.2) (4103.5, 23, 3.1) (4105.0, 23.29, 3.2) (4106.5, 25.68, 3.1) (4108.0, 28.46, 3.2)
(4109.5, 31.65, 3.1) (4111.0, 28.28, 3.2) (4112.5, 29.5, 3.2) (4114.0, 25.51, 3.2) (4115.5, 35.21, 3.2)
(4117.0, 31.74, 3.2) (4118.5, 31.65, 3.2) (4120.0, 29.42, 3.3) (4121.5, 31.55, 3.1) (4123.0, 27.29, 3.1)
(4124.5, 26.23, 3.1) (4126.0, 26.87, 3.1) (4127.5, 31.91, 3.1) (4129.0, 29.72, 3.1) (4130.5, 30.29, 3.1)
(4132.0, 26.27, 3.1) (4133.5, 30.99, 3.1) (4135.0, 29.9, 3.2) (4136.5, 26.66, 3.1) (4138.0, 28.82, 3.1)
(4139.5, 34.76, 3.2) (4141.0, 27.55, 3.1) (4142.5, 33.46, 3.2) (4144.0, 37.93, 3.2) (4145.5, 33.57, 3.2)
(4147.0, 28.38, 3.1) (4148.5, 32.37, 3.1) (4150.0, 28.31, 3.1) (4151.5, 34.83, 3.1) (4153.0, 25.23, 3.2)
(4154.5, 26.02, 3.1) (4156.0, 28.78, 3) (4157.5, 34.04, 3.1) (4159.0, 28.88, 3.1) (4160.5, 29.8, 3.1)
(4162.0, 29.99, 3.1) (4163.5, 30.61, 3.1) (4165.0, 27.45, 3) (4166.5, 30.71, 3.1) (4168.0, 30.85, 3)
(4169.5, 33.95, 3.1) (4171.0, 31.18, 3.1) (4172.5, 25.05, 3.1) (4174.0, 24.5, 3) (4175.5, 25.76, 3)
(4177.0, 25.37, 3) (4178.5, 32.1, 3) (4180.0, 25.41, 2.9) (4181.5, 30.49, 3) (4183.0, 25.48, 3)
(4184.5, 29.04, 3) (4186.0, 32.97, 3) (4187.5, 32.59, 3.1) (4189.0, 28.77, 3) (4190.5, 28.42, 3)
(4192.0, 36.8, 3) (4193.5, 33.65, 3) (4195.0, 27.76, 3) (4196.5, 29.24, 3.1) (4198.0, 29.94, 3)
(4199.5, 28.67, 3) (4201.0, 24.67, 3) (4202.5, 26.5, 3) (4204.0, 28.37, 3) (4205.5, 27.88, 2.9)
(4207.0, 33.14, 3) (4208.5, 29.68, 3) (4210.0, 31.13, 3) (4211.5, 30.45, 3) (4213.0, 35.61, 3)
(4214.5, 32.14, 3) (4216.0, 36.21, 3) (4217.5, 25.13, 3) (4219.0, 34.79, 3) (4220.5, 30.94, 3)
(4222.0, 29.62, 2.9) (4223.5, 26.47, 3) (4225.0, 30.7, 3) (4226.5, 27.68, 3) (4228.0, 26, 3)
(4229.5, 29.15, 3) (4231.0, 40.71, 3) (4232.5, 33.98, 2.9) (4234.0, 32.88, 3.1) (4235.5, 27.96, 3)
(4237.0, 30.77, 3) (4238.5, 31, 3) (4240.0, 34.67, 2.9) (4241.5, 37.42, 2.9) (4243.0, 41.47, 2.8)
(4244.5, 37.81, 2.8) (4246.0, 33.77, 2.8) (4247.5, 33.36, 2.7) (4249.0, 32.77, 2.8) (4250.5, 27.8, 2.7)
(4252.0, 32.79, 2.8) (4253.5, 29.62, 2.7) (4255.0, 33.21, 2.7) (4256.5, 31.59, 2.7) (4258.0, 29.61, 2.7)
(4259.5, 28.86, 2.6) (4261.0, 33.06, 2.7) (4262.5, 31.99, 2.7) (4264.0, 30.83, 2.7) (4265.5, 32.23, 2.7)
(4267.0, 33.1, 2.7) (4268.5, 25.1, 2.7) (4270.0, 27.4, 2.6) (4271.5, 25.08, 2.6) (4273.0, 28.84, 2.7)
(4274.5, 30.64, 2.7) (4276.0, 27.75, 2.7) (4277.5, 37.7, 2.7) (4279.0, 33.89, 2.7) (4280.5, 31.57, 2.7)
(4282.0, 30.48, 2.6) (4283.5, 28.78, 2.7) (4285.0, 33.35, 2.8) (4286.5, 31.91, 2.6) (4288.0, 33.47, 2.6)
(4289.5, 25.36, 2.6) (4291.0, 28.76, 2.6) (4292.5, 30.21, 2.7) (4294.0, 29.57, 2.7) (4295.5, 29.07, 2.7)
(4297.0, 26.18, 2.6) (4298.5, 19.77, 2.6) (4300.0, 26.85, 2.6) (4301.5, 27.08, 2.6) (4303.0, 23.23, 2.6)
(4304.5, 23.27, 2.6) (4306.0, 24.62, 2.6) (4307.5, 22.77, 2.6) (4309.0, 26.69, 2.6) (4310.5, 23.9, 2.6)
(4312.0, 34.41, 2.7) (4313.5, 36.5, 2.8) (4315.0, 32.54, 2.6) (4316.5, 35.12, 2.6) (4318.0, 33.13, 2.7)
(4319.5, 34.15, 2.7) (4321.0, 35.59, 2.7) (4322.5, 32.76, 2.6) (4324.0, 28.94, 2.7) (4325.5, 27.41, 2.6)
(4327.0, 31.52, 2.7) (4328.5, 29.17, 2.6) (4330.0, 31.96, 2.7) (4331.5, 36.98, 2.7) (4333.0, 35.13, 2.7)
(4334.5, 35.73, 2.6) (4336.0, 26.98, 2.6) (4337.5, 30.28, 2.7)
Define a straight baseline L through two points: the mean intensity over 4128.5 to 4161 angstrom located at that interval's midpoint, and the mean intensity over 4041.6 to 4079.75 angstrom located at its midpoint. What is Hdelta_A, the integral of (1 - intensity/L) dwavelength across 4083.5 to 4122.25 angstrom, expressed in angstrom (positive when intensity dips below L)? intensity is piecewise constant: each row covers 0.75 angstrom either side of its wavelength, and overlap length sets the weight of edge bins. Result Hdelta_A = 1.2 angstrom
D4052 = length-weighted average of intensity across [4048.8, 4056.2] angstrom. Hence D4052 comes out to 29.8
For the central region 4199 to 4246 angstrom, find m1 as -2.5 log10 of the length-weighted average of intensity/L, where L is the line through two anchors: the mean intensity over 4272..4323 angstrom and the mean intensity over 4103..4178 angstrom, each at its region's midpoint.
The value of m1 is -0.07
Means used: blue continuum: 29.4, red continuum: 29.7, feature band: 31.5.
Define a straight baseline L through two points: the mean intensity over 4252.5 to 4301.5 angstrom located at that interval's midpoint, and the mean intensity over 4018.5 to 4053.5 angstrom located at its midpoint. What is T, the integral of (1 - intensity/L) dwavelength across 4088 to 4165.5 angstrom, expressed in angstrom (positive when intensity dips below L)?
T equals 3.6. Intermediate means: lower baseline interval 31.5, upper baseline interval 29.8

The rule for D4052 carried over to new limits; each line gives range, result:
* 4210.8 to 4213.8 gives 33.1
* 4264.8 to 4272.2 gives 28.6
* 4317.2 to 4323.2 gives 33.9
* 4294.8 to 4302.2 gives 25.8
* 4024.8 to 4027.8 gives 28.7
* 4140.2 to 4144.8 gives 33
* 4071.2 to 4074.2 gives 28.1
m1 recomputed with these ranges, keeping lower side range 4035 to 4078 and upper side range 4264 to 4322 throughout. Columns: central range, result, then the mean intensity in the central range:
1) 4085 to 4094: -0.111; 33.1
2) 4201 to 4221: -0.037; 30.7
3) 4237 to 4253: -0.152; 34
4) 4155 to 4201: 0.007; 29.5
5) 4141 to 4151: -0.080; 32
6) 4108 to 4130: 0.003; 29.7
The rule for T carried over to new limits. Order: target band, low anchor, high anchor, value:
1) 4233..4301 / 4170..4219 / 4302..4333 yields -2.0 angstrom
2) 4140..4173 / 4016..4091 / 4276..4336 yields -0.1 angstrom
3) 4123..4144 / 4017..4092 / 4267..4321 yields 0.3 angstrom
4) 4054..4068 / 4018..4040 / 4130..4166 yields 1.6 angstrom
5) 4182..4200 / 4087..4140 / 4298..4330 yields -0.8 angstrom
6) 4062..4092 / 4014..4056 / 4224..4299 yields 1.4 angstrom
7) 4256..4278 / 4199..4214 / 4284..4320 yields -0.8 angstrom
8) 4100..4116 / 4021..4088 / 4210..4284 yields 1.9 angstrom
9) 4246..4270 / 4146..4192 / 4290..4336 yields -1.2 angstrom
